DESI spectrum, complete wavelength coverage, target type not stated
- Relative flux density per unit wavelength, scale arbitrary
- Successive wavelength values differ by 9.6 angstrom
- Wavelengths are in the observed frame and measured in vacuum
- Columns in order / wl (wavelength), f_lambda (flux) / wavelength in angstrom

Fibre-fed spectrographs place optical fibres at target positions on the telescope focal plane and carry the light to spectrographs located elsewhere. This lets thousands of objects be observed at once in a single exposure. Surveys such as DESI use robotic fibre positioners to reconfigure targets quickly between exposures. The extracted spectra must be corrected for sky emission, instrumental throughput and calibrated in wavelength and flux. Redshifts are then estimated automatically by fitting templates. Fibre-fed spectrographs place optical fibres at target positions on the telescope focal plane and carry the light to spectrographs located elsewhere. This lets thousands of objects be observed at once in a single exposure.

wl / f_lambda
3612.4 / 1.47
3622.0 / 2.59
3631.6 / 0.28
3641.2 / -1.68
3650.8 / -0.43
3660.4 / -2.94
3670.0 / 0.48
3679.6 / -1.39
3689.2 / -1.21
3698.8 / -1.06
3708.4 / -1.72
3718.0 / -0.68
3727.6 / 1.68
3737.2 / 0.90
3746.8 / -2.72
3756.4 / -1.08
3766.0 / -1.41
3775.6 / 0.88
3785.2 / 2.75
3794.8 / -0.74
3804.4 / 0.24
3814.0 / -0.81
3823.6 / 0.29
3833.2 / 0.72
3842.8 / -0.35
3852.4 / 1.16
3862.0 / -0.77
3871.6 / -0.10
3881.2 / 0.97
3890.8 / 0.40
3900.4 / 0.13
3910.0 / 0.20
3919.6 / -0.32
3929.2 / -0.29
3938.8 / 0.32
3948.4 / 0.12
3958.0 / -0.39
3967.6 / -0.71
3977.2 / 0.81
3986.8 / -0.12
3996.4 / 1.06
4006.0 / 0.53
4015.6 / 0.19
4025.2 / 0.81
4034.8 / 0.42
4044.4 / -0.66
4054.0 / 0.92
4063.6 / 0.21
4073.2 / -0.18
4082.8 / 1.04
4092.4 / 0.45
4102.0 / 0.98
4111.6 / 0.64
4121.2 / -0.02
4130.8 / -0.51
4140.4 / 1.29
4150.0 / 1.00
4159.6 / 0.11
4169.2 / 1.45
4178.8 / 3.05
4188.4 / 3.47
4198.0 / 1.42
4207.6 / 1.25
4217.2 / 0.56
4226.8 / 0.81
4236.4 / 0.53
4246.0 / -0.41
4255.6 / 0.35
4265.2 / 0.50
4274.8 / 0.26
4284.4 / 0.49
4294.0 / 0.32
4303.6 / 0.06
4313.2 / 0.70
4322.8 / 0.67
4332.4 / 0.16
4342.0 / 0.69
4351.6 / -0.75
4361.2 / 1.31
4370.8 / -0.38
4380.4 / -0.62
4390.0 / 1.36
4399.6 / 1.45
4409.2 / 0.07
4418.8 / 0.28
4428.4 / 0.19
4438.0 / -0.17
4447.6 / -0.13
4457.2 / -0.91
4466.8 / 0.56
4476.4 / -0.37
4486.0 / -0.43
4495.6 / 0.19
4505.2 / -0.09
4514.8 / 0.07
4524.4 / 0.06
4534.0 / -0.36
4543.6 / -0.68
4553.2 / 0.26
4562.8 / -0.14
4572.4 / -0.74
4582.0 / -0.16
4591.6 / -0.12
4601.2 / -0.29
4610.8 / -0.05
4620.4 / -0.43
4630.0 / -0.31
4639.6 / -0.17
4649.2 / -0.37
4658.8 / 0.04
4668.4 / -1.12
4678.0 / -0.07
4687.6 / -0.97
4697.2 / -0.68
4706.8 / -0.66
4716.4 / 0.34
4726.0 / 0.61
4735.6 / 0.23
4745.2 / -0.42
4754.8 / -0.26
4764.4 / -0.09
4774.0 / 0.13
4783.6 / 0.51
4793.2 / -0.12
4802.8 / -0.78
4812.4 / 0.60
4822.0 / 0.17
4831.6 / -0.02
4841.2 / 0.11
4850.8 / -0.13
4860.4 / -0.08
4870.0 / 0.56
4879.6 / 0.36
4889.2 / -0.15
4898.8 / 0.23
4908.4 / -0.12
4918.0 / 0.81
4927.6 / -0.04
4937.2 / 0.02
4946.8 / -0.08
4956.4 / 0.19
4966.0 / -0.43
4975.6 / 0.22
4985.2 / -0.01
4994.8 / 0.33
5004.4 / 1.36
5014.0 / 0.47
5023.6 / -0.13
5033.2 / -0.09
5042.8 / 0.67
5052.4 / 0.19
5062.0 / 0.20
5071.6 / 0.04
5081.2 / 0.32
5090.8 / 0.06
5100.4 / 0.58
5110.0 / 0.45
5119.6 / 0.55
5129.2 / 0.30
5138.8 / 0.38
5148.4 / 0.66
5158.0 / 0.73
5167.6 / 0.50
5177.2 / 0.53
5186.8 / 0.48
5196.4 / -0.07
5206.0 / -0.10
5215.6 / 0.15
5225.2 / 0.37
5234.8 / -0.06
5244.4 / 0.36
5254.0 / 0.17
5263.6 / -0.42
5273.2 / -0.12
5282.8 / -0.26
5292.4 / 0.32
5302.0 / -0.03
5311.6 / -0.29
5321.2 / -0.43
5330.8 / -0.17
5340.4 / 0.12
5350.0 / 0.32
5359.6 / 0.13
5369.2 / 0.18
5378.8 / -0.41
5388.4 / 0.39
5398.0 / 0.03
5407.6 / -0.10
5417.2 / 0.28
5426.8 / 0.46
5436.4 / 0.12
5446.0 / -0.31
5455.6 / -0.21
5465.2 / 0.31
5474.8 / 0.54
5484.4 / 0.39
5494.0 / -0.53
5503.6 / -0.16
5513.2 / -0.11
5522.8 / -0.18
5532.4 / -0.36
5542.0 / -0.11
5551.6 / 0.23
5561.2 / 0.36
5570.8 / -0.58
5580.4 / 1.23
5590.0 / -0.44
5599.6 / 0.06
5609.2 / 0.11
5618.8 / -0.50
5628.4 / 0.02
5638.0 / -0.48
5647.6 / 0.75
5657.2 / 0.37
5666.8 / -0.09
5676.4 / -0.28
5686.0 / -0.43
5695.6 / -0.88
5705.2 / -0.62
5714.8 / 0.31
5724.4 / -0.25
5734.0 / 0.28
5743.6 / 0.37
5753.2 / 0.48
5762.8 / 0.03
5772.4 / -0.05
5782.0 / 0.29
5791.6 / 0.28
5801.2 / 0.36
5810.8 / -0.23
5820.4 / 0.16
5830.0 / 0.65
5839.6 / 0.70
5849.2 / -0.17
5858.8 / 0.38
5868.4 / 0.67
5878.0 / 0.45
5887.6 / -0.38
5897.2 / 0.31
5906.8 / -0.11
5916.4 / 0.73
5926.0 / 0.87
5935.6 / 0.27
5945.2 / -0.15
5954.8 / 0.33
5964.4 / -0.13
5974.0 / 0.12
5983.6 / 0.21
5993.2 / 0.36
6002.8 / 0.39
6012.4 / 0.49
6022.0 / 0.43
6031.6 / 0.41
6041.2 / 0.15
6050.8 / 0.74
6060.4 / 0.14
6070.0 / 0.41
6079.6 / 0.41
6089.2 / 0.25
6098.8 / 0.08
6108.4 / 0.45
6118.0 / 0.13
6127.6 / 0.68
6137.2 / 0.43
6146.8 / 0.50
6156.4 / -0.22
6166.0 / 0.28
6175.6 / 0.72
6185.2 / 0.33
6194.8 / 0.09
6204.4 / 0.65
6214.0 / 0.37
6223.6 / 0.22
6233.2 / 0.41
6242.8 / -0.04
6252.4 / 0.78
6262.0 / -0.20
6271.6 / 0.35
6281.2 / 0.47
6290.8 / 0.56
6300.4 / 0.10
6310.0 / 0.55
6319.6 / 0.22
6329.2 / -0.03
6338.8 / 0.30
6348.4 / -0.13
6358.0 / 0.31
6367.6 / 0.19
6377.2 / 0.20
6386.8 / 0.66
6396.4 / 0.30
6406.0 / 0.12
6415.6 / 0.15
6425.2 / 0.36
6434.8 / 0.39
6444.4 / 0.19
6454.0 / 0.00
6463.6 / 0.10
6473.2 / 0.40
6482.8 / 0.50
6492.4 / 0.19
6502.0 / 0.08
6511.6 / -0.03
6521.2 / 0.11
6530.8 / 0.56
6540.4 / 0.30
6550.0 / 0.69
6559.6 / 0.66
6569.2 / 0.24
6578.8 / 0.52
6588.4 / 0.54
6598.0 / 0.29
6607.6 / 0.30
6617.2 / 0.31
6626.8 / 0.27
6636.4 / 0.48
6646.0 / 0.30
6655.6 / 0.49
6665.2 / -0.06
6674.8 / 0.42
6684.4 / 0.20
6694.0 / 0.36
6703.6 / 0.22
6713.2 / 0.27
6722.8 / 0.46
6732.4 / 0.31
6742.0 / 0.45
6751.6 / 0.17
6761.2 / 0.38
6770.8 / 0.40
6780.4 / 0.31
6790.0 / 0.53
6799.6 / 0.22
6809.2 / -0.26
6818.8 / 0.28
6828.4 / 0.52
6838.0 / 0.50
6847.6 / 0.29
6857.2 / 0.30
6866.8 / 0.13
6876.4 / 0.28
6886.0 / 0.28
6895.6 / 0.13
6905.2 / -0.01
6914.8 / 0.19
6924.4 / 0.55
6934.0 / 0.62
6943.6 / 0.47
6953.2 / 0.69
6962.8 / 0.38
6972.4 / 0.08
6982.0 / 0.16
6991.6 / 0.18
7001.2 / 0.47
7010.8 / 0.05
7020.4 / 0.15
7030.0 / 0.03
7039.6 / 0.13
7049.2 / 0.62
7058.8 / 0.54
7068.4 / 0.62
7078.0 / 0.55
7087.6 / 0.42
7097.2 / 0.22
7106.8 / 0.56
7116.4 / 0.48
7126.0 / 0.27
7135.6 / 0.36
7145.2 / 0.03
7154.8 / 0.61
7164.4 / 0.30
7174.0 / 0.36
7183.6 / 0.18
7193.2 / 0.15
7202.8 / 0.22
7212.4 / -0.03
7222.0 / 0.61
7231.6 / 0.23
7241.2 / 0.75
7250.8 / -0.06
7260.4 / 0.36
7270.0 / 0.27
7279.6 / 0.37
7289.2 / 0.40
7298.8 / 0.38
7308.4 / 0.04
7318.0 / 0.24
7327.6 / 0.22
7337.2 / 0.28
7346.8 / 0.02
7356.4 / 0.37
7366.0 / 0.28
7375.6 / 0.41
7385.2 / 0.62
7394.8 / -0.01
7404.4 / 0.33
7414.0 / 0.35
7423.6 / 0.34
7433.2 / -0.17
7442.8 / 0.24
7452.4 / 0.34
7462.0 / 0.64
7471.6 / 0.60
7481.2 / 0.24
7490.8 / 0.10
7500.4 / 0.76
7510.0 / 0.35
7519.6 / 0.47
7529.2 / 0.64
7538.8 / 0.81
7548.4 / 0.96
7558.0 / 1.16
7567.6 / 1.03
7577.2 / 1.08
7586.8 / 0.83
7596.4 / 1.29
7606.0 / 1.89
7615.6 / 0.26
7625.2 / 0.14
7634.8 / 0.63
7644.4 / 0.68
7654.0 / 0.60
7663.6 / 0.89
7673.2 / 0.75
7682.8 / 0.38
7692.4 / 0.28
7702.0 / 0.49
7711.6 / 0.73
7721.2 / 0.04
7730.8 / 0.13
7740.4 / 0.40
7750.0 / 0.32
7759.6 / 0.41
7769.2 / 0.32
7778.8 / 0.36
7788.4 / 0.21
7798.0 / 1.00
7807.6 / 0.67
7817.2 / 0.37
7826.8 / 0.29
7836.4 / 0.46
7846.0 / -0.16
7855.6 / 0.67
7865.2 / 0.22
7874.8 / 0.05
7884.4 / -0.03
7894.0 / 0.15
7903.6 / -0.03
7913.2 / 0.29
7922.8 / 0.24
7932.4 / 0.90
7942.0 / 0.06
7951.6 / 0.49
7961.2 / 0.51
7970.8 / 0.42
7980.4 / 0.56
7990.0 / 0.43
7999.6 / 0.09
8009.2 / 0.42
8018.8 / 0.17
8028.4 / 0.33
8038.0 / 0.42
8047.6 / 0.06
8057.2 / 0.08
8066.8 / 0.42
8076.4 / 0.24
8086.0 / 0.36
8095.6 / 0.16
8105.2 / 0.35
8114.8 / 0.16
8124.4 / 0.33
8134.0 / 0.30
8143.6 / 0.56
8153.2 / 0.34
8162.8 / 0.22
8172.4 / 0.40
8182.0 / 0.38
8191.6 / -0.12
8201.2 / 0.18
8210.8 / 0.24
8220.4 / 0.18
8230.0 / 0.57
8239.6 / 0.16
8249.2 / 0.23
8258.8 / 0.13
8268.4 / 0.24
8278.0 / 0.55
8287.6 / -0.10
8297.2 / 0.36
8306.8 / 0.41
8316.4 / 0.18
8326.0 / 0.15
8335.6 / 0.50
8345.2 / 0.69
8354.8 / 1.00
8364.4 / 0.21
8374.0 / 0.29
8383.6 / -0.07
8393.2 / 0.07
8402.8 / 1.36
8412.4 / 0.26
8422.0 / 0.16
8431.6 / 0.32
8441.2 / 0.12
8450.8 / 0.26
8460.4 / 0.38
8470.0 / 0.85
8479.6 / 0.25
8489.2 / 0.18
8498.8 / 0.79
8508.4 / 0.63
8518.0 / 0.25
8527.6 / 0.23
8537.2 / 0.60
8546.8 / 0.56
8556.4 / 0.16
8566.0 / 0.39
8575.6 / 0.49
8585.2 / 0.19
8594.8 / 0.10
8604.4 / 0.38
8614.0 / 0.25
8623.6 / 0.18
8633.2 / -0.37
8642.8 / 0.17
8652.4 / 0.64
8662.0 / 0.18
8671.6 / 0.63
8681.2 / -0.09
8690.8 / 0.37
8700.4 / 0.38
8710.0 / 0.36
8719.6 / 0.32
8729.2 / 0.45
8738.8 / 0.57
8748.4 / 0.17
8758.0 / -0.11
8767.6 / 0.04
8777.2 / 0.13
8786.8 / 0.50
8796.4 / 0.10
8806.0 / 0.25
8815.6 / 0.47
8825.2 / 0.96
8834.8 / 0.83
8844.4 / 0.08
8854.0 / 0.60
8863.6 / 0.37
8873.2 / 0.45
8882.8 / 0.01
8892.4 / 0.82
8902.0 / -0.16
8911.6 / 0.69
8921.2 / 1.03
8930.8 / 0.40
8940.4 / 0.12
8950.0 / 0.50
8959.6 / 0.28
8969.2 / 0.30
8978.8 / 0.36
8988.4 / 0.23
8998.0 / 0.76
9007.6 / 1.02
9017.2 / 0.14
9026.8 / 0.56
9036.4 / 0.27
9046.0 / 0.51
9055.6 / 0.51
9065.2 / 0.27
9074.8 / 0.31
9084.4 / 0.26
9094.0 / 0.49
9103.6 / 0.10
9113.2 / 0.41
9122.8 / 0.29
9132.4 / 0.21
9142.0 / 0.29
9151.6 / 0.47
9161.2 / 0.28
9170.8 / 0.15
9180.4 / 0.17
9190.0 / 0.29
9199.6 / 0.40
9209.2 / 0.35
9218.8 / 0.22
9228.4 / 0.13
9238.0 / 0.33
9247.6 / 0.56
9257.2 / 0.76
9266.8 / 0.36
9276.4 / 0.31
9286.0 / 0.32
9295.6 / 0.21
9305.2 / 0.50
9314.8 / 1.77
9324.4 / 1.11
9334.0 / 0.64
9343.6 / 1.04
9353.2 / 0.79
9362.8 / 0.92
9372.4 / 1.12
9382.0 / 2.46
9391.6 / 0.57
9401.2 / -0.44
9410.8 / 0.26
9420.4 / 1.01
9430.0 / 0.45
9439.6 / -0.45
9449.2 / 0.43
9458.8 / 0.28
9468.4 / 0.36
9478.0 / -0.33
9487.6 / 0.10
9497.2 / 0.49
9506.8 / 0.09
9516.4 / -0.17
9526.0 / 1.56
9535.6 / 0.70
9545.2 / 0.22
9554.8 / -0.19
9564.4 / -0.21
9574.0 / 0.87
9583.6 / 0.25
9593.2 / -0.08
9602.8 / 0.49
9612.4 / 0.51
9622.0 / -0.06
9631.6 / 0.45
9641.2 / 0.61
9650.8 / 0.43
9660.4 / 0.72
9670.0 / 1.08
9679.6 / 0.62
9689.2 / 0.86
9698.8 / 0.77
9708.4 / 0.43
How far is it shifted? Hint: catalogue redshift 1.702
